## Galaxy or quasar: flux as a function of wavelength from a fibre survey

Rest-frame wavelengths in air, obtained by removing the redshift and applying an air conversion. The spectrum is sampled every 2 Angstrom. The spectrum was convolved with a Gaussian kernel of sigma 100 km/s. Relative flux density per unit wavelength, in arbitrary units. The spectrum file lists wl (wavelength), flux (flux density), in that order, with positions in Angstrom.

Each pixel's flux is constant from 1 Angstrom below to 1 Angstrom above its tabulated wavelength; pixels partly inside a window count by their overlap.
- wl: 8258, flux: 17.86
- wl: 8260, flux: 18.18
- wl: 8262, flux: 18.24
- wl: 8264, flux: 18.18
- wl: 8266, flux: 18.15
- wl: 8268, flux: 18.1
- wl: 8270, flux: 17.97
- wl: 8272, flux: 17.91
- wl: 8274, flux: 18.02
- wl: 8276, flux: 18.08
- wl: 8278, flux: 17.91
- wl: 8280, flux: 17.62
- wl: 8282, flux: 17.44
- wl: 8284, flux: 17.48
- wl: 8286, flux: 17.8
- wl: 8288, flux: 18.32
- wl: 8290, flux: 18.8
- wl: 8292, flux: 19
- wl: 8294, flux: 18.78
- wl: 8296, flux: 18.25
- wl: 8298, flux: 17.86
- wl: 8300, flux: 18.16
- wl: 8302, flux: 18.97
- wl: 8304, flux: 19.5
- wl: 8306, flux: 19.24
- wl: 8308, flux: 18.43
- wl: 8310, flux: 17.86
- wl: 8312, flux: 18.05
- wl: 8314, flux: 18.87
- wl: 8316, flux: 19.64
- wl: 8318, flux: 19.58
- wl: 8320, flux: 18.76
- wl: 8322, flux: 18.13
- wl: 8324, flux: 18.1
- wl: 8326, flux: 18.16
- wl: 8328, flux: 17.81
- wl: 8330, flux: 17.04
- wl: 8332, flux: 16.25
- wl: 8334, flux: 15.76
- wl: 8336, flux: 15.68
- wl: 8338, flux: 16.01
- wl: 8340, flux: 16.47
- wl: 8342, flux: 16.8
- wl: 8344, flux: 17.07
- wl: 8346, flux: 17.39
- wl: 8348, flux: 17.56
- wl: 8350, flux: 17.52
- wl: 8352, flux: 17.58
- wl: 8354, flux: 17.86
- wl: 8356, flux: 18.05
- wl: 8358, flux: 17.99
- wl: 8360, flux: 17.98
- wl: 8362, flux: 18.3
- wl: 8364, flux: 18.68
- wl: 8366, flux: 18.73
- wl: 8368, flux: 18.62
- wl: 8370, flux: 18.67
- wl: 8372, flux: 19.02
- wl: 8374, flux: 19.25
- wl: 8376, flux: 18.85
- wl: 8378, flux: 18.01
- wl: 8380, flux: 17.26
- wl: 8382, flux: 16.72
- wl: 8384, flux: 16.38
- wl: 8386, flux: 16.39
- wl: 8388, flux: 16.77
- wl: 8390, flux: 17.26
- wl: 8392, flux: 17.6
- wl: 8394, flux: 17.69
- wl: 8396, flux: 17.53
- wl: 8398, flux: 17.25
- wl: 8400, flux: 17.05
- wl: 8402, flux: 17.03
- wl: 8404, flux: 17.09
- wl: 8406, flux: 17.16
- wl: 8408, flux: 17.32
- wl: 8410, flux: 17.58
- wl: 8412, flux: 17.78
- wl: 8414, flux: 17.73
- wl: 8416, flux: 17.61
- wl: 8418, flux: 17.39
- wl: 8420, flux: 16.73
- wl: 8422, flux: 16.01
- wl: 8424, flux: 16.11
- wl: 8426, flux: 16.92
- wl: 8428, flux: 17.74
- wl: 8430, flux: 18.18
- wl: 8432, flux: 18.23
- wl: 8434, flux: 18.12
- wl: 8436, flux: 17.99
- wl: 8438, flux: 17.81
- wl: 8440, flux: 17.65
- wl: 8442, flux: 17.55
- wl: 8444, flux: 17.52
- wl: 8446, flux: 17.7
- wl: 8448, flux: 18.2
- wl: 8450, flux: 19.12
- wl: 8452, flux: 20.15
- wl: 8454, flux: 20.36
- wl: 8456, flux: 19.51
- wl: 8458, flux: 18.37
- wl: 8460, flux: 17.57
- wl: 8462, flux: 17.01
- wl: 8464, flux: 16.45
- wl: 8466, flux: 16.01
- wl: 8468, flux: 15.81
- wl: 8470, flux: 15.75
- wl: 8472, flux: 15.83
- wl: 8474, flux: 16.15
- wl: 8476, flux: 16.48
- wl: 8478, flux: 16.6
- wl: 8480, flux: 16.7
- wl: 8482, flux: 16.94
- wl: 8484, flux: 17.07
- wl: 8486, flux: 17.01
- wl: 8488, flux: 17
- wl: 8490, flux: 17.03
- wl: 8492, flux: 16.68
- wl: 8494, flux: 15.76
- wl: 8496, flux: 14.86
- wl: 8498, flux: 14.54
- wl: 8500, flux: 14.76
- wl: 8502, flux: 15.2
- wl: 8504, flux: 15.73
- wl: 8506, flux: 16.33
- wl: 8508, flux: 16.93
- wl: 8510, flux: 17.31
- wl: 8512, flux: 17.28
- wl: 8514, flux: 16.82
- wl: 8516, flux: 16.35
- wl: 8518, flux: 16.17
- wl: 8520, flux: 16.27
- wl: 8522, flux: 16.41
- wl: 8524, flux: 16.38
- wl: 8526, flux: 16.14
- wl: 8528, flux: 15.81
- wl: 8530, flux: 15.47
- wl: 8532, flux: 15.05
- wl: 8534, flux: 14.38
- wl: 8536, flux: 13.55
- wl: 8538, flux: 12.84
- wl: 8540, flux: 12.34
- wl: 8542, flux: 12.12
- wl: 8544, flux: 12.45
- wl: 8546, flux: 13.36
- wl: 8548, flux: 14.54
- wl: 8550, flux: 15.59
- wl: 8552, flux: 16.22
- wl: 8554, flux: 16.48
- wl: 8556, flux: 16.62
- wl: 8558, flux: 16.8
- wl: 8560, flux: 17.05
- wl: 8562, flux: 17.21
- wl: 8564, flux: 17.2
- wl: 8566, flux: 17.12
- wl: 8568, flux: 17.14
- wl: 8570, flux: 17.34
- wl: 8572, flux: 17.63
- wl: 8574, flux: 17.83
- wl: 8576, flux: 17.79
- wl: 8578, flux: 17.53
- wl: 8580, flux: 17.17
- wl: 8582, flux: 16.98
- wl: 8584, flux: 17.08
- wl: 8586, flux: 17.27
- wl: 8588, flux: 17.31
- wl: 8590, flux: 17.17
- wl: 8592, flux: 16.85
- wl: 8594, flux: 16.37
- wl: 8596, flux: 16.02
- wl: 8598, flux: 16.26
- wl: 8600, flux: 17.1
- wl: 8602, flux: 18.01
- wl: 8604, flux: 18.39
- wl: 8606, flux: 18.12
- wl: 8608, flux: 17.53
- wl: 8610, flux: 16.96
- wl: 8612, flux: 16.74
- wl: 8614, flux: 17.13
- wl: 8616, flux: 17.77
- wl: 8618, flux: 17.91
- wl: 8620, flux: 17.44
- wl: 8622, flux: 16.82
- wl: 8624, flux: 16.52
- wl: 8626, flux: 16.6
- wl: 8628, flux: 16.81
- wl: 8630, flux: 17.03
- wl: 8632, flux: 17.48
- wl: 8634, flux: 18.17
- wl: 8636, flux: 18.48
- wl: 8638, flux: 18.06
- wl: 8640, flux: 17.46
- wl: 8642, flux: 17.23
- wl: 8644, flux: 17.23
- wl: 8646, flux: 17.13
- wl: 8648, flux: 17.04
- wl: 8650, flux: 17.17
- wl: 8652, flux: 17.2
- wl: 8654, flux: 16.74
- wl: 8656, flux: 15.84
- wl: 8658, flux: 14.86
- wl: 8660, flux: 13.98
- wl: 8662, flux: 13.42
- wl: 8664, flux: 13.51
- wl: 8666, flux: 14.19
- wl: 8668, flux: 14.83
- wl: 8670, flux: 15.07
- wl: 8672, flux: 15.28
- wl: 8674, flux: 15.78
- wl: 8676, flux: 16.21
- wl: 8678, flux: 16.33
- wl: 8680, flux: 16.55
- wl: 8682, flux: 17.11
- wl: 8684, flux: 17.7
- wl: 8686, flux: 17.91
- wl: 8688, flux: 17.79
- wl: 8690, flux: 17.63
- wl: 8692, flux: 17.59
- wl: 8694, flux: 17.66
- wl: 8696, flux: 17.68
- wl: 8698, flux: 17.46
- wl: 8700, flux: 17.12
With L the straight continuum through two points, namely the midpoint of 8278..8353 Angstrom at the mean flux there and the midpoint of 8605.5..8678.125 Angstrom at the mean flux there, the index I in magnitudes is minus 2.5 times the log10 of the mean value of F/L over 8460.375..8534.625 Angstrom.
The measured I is 0.06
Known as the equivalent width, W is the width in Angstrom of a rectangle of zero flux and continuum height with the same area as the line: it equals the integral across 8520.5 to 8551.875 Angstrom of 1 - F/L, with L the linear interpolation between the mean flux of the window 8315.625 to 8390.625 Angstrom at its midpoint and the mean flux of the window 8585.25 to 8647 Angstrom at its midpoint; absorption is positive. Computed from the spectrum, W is 5.2 Angstrom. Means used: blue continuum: 17.7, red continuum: 17.3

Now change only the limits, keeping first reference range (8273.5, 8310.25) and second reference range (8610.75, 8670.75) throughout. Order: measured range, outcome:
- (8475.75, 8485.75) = 0.32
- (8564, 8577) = -0.43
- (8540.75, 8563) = 2.23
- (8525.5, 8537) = 1.39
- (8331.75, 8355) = 1.54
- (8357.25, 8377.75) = -0.77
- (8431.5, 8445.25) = -0.20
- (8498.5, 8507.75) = 0.89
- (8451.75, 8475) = 0.15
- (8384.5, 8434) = 1.24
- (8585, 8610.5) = -0.66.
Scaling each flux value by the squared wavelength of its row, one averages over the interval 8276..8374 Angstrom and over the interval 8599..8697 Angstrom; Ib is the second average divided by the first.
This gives 1.01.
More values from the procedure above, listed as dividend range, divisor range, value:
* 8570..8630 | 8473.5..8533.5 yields 1.08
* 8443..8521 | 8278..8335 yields 0.97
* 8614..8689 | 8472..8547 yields 1.10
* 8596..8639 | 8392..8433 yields 1.05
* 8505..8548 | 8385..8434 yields 0.90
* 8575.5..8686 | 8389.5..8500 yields 1.02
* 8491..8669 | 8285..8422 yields 0.97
